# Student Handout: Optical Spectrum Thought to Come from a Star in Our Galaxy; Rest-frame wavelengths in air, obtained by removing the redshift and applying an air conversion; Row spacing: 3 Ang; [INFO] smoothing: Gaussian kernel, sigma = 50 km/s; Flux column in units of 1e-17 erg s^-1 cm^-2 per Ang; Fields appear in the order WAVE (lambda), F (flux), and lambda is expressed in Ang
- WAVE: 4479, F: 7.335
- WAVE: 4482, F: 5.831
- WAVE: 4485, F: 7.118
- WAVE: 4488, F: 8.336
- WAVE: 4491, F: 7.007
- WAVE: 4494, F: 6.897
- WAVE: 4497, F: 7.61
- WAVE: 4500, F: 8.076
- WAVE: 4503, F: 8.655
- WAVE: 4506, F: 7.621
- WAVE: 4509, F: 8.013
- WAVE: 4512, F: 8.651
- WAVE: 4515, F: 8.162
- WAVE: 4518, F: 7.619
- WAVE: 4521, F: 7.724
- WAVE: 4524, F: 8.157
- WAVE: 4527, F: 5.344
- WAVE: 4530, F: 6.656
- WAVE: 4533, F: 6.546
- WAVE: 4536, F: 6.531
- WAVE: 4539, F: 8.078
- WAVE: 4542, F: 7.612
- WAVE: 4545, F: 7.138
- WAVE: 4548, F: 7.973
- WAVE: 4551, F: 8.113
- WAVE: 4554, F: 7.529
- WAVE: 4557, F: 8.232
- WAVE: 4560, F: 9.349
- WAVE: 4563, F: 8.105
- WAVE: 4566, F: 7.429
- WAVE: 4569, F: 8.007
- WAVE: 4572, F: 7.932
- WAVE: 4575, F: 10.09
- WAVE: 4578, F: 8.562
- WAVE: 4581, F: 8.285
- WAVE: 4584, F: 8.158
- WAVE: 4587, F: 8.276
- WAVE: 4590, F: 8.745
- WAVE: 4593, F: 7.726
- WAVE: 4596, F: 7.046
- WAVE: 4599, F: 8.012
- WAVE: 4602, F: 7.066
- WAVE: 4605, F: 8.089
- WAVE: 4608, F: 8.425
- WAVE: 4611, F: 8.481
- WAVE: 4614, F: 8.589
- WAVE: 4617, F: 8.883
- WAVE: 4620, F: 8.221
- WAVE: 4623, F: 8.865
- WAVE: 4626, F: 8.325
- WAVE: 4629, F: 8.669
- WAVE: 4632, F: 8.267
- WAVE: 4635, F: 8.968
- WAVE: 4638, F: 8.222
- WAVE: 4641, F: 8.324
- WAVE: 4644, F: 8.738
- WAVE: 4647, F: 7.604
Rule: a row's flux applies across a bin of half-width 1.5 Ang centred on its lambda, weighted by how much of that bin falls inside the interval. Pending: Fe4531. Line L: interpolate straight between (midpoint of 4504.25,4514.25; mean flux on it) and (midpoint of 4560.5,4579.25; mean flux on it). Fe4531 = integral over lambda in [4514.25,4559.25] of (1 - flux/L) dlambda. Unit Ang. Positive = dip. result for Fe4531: 4.4 Ang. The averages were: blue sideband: 8.11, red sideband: 8.4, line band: 7.45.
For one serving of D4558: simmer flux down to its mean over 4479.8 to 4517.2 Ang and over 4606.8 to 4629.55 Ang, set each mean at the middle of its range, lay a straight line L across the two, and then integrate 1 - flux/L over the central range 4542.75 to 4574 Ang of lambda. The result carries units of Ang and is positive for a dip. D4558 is 0.39 Ang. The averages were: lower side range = 7.66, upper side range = 8.55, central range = 8.01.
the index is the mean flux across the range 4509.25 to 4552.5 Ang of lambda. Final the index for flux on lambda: 7.47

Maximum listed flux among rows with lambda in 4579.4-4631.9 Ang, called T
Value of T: 8.883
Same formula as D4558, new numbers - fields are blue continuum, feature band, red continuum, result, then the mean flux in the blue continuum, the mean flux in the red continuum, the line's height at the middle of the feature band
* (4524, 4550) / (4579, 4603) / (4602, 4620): 0.2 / 7.07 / 8.35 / 8.01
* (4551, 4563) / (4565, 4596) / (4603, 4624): 0.4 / 8.3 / 8.46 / 8.37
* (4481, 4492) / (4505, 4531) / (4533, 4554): -0.8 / 7.13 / 7.5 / 7.33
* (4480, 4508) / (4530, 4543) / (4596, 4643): 1.1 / 7.47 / 8.32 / 7.76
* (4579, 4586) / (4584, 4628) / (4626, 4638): 1.0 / 8.25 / 8.54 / 8.39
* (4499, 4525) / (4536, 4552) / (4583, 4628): 0.9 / 8.07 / 8.2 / 8.12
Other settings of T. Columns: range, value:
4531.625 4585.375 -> 10.09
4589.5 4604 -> 8.745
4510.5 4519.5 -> 8.651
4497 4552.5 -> 8.655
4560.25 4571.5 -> 8.105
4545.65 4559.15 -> 8.232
